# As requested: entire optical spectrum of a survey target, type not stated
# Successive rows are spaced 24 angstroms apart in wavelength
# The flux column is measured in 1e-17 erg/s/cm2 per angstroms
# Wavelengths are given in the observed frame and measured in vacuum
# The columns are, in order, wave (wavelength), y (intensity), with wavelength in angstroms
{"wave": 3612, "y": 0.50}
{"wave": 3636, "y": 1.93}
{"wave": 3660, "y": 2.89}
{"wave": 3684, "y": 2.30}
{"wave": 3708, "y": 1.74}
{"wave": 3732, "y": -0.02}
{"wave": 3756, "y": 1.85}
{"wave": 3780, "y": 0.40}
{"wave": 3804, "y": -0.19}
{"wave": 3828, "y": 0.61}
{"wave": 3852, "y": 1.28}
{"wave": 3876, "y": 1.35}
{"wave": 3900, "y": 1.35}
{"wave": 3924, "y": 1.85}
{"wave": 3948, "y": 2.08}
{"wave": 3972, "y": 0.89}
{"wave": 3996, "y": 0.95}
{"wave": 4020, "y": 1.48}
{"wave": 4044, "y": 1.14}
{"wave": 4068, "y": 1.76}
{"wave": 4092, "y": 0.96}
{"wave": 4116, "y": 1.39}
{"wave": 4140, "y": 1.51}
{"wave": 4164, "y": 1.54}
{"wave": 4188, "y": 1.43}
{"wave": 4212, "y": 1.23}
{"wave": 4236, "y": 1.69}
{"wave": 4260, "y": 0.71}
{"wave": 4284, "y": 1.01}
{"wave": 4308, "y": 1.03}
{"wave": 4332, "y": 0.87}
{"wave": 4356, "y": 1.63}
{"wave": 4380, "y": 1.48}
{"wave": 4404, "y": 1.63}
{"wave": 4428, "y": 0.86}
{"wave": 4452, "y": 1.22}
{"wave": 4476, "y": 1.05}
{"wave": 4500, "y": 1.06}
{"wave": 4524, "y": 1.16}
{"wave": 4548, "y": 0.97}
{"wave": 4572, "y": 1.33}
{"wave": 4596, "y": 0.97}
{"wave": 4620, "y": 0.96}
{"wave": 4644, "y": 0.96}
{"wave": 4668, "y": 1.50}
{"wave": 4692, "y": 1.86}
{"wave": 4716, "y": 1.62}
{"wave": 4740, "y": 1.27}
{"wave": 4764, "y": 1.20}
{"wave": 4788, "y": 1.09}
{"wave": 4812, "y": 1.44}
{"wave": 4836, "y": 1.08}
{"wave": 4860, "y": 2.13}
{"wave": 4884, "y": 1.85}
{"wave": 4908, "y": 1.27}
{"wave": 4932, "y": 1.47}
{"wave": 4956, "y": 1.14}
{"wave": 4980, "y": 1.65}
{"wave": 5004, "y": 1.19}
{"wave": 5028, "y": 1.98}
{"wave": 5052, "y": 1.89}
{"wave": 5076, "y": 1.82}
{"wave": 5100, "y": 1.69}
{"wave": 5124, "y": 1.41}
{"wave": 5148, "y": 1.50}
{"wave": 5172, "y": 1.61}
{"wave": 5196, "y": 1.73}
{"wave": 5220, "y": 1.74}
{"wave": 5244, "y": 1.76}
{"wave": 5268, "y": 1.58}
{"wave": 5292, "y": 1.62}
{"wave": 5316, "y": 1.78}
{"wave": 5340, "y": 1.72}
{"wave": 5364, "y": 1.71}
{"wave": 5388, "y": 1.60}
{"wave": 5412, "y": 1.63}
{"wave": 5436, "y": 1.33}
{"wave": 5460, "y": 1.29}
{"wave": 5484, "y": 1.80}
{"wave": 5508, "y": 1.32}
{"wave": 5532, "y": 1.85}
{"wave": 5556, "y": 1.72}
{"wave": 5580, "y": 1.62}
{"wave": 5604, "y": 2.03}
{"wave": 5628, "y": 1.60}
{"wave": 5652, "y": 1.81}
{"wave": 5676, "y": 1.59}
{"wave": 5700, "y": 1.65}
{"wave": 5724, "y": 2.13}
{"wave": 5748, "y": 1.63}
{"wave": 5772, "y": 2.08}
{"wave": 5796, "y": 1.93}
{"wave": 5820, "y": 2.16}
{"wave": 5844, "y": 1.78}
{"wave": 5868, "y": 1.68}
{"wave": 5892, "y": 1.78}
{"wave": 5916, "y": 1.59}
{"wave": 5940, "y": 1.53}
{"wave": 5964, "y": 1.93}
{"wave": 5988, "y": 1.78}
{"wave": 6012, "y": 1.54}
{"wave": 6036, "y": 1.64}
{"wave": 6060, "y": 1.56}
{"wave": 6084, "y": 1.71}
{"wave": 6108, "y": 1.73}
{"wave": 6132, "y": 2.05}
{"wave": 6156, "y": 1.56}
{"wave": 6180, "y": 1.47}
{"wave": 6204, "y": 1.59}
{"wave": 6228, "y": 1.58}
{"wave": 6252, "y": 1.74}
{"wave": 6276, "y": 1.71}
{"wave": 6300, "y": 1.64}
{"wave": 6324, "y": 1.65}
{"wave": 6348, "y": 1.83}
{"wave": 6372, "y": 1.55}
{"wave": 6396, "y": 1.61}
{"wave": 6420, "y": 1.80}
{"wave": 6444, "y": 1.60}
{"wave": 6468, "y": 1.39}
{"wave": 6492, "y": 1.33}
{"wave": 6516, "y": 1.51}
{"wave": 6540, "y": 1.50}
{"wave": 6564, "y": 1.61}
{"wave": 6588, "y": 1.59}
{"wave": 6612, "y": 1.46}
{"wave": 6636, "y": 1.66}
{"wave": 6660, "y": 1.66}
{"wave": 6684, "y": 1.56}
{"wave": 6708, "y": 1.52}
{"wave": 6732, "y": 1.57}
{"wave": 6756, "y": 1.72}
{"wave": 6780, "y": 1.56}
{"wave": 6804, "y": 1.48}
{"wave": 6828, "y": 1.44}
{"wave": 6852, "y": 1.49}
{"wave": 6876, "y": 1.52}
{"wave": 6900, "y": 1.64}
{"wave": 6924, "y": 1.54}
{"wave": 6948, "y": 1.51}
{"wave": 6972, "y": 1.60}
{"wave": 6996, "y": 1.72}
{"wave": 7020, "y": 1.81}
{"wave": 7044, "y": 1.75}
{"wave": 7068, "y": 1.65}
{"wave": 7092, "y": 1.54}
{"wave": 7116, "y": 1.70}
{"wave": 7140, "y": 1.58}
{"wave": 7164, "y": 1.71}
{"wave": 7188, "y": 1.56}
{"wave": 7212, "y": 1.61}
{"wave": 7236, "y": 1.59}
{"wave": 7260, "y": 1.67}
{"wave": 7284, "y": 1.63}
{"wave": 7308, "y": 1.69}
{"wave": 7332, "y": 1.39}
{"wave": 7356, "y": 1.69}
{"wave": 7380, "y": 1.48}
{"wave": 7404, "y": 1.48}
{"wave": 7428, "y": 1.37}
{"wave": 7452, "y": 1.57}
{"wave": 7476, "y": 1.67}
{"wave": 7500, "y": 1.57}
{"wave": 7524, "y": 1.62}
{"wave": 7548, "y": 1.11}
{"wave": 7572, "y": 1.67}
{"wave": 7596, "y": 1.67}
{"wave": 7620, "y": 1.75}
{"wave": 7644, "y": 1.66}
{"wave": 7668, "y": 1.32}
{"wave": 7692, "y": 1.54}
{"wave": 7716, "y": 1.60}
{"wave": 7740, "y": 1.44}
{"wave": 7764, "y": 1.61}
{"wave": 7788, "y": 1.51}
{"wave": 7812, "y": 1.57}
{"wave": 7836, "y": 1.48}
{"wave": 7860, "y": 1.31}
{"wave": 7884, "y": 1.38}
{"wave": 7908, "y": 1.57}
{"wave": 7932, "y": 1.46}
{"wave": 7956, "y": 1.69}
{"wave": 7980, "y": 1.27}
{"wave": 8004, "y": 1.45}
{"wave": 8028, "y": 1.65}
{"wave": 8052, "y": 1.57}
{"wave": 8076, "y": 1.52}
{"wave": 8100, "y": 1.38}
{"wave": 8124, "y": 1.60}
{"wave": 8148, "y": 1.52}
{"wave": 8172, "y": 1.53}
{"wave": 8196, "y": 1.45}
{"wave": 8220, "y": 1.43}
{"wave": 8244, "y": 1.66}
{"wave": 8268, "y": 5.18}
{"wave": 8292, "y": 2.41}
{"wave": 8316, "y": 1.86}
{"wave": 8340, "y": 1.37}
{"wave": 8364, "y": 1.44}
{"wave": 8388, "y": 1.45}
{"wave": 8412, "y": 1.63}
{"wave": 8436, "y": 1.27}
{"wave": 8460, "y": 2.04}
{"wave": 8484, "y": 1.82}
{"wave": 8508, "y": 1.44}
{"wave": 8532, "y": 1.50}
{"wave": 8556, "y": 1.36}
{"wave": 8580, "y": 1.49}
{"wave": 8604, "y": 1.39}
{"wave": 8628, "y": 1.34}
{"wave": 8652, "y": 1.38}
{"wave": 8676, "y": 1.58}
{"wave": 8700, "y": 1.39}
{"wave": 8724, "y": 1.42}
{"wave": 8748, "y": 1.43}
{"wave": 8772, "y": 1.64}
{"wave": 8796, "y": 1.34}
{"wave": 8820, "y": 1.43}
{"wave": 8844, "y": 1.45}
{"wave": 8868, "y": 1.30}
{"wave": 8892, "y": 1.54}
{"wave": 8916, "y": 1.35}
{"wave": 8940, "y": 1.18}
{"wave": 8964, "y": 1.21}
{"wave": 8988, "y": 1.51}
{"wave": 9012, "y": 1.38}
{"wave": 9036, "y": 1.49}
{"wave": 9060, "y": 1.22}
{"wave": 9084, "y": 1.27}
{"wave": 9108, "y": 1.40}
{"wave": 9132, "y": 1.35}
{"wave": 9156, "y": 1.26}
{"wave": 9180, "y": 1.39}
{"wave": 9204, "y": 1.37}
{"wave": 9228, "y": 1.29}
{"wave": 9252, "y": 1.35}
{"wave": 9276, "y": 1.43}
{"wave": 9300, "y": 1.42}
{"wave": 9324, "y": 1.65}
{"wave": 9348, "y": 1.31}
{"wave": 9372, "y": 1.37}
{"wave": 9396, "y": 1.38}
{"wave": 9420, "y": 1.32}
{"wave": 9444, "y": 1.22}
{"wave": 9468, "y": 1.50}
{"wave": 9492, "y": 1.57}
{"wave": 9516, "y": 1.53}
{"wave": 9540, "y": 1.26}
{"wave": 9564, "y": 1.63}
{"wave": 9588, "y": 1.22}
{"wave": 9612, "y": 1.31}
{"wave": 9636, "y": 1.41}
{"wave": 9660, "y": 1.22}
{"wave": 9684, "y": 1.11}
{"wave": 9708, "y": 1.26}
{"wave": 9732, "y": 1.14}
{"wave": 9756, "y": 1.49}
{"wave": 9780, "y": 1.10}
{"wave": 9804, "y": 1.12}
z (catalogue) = 0.26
